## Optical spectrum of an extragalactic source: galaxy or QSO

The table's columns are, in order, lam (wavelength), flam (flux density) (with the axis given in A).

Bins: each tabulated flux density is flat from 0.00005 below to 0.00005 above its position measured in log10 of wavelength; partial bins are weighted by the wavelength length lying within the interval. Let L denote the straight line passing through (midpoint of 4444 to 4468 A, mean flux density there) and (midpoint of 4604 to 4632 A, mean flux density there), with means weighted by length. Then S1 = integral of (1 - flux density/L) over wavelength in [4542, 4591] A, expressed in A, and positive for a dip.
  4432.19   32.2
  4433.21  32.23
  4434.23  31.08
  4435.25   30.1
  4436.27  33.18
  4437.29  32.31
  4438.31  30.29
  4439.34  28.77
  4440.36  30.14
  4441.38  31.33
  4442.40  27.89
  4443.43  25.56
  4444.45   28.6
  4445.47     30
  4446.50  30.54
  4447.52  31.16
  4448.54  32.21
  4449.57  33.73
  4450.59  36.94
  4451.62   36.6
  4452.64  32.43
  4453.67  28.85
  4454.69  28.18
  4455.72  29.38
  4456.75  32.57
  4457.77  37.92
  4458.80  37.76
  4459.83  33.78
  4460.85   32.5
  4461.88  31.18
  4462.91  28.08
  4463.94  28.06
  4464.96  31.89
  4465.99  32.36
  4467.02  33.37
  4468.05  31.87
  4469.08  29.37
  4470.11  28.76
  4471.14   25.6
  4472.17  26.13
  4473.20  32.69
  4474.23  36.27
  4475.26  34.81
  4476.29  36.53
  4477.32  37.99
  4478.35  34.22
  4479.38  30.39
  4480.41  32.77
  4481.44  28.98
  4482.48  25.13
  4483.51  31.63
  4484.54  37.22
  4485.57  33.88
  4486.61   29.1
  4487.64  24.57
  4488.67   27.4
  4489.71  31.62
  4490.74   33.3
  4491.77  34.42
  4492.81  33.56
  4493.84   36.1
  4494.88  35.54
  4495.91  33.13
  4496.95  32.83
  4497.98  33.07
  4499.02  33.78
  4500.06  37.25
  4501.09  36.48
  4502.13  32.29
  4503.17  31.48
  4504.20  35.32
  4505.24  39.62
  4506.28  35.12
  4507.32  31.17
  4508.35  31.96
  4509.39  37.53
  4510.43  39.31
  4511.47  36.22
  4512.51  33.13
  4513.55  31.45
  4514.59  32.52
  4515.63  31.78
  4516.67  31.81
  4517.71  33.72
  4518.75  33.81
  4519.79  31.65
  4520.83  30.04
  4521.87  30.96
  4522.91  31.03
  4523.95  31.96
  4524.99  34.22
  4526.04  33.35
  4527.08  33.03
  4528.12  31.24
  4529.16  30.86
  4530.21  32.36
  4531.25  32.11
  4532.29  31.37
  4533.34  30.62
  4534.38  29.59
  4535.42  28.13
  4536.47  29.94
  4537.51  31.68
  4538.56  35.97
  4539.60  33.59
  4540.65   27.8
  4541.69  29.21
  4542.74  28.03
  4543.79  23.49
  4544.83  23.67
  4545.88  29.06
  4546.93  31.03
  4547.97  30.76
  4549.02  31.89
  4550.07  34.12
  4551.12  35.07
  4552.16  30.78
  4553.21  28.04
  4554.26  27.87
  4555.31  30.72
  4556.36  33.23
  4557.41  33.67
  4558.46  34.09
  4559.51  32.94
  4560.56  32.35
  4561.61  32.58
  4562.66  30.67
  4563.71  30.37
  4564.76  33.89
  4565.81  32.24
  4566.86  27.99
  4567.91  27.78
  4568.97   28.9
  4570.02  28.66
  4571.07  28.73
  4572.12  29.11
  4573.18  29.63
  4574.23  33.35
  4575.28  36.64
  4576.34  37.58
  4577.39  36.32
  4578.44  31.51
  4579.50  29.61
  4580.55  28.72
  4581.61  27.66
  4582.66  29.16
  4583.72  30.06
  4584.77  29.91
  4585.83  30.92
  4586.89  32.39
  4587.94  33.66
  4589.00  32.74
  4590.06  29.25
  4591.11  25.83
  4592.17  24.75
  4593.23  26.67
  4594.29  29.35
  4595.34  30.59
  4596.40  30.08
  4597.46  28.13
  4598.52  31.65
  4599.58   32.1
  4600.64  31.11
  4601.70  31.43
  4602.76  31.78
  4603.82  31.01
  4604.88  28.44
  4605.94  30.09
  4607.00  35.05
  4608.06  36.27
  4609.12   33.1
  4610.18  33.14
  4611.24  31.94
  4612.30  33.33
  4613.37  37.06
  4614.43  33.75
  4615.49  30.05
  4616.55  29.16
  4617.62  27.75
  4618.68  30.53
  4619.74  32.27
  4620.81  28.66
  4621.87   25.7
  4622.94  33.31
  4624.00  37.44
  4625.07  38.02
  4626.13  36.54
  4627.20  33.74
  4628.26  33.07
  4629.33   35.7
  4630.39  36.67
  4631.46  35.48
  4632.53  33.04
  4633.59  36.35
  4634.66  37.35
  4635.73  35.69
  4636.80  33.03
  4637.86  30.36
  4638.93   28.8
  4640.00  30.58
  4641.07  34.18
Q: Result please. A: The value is 2.7 A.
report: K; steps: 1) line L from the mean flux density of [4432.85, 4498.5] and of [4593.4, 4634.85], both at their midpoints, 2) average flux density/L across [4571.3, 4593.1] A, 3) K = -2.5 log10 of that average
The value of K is 0.051 mag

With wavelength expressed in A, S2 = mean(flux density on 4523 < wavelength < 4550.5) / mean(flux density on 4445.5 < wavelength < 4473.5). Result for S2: 1.0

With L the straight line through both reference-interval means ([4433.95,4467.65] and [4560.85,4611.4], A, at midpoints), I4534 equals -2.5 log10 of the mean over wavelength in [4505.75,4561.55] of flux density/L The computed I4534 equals -0.02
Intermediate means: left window 31.5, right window 30.9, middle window 31.7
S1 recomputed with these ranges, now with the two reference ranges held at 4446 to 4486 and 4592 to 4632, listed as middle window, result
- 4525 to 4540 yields 0.2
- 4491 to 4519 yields -1.8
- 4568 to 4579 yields 0.1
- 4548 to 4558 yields 0.1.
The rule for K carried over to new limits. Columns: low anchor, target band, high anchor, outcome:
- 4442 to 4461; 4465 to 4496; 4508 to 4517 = 0.033 mag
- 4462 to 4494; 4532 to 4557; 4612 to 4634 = 0.071 mag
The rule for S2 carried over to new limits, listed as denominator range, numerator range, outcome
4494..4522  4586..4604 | 0.89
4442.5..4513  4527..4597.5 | 0.94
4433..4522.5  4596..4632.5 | 1.01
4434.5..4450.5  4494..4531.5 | 1.09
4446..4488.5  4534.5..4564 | 0.96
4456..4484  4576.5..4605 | 0.95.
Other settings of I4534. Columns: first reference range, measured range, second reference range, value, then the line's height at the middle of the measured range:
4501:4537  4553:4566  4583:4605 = -0.018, 31.3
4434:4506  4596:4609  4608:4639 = 0.054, 33.1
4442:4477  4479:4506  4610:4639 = -0.027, 31.9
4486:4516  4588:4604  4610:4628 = 0.099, 32.7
